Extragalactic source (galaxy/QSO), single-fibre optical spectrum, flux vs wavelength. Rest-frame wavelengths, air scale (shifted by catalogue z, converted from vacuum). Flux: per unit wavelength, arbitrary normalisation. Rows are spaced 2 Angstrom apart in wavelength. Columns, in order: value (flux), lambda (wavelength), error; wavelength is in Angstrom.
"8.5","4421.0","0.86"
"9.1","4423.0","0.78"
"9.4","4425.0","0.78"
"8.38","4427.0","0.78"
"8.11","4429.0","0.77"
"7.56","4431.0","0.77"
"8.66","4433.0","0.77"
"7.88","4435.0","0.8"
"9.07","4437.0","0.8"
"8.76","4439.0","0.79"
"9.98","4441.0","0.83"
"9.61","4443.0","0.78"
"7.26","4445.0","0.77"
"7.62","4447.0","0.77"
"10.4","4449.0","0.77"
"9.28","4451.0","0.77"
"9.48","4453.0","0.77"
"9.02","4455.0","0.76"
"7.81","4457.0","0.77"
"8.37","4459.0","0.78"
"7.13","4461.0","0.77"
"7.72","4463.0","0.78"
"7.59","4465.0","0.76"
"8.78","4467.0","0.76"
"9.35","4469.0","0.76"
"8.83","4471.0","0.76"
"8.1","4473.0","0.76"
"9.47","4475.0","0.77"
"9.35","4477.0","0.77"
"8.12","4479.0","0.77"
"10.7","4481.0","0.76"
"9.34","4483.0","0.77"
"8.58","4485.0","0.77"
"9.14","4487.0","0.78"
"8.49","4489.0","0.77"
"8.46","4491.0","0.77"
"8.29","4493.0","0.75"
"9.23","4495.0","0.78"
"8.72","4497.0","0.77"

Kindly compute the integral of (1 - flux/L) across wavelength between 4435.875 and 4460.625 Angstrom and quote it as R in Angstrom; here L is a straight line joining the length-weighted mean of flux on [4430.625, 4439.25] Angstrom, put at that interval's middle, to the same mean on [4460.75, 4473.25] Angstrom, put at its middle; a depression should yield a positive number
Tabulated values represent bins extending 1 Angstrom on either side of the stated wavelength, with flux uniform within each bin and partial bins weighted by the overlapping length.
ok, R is -1.4 Angstrom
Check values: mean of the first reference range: 8.41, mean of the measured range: 8.84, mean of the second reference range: 8.29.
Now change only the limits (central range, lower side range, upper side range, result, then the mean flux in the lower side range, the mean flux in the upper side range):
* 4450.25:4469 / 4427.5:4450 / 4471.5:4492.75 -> 0.82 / 8.62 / 8.95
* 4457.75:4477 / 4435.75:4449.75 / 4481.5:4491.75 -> 1.06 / 8.91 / 8.9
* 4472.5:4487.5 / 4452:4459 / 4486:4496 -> -0.71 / 8.71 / 8.72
